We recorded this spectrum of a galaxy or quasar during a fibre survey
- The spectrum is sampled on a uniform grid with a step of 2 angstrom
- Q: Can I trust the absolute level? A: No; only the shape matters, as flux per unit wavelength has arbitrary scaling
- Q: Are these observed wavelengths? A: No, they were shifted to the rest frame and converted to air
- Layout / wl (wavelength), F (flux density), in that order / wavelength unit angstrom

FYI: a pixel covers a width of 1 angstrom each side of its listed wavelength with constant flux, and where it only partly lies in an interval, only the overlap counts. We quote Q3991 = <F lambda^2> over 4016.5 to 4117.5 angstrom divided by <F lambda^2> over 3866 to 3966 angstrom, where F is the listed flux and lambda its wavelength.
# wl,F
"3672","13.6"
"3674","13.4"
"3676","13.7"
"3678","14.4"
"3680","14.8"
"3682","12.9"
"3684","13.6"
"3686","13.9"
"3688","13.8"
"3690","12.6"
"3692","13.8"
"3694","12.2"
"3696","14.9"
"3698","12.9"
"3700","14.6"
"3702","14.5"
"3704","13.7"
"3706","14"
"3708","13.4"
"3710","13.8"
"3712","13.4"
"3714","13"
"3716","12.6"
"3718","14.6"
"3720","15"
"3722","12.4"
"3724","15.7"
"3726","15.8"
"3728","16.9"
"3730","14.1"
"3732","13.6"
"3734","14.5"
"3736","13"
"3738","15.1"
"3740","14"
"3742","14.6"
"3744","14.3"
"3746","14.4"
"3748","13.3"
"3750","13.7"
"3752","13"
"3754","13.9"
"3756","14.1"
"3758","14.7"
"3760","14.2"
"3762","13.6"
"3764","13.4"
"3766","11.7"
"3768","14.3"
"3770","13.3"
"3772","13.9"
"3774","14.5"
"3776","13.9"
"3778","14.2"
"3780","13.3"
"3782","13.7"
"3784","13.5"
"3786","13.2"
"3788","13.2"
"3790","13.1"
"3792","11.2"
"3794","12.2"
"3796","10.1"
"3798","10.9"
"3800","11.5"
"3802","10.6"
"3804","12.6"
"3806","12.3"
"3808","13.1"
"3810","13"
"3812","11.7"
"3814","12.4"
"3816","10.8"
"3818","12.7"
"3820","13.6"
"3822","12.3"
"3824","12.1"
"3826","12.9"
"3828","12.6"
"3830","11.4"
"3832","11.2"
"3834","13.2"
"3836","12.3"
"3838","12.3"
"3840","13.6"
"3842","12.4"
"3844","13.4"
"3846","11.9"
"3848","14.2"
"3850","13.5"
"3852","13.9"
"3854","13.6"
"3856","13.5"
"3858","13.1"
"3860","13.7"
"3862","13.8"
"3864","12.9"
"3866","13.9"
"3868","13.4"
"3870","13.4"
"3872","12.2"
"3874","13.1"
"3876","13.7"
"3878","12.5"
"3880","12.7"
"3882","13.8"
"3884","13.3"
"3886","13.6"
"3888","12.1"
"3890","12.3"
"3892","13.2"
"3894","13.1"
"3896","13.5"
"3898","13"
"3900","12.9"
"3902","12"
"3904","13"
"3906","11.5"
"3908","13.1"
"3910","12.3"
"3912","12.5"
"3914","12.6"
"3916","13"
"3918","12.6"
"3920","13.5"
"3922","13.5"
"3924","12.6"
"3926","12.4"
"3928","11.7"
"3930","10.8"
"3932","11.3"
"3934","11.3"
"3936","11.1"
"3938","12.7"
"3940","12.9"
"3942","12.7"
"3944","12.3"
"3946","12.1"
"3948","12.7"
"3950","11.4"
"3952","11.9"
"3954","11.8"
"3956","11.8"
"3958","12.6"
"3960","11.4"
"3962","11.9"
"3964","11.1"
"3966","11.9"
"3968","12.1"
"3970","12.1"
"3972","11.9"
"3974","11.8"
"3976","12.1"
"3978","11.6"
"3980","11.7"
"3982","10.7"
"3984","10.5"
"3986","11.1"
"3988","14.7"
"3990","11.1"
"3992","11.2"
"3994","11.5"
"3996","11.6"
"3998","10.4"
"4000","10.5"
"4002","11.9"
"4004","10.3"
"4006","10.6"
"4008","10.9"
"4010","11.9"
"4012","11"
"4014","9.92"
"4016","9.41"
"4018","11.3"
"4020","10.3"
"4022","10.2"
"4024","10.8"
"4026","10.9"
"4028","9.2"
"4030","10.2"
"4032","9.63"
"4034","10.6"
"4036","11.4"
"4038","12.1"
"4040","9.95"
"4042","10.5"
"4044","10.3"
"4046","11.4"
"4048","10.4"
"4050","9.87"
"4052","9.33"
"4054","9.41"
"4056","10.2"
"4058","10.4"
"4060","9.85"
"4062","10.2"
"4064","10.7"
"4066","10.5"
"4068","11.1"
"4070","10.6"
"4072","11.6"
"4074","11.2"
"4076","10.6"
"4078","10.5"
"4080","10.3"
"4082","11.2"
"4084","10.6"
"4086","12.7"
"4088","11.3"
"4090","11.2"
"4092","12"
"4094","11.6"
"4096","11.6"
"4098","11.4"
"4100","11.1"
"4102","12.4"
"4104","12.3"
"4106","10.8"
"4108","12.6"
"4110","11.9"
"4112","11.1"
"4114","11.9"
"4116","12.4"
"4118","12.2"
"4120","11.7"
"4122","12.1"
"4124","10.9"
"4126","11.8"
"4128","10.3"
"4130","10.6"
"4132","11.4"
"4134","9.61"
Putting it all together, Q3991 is 0.94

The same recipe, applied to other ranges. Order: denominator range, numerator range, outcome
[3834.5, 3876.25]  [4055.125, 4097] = 0.93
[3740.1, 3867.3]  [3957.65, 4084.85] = 0.94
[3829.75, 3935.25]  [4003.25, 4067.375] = 0.88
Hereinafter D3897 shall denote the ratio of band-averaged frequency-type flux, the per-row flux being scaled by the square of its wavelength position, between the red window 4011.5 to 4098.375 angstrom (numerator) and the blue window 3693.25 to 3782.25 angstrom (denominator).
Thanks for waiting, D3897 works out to 0.90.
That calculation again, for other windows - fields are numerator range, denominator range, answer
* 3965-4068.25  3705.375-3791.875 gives 0.90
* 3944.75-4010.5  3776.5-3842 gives 1.02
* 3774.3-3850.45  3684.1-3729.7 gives 0.95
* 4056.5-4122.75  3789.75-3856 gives 1.04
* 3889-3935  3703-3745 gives 0.97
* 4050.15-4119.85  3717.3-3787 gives 0.94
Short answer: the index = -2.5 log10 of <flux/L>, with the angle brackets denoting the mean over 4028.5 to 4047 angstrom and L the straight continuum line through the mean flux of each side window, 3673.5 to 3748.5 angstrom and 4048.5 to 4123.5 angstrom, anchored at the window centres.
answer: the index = 0.09 mag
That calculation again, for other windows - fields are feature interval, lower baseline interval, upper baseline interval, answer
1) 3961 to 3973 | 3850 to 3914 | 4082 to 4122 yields 0.06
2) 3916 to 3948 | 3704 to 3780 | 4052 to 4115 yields 0.01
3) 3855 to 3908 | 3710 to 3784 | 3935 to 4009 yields -0.04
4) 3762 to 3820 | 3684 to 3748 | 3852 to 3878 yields 0.08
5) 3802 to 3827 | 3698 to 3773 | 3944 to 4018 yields 0.07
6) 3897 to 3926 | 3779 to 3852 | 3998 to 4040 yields -0.10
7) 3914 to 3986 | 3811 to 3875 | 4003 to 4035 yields -0.06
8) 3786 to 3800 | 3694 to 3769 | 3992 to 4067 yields 0.12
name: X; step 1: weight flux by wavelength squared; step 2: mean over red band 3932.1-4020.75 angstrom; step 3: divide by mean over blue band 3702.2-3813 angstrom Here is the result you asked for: 0.96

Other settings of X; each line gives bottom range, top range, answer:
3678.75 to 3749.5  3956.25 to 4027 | 0.93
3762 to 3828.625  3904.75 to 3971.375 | 1.03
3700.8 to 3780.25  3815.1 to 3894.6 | 0.98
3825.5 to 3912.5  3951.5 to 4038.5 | 0.92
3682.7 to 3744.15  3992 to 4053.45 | 0.89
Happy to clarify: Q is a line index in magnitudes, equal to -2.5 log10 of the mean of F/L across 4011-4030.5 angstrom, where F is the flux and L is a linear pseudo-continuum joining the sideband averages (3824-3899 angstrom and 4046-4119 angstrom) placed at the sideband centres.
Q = 0.13 mag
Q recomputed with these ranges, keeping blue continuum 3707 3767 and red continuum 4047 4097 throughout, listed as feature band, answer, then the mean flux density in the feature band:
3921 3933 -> 0.01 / 12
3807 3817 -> 0.09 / 12.2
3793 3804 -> 0.19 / 11.2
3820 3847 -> 0.05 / 12.5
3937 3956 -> -0.03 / 12.3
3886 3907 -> -0.02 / 12.7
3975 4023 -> 0.04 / 11.1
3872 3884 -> -0.04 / 13.1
